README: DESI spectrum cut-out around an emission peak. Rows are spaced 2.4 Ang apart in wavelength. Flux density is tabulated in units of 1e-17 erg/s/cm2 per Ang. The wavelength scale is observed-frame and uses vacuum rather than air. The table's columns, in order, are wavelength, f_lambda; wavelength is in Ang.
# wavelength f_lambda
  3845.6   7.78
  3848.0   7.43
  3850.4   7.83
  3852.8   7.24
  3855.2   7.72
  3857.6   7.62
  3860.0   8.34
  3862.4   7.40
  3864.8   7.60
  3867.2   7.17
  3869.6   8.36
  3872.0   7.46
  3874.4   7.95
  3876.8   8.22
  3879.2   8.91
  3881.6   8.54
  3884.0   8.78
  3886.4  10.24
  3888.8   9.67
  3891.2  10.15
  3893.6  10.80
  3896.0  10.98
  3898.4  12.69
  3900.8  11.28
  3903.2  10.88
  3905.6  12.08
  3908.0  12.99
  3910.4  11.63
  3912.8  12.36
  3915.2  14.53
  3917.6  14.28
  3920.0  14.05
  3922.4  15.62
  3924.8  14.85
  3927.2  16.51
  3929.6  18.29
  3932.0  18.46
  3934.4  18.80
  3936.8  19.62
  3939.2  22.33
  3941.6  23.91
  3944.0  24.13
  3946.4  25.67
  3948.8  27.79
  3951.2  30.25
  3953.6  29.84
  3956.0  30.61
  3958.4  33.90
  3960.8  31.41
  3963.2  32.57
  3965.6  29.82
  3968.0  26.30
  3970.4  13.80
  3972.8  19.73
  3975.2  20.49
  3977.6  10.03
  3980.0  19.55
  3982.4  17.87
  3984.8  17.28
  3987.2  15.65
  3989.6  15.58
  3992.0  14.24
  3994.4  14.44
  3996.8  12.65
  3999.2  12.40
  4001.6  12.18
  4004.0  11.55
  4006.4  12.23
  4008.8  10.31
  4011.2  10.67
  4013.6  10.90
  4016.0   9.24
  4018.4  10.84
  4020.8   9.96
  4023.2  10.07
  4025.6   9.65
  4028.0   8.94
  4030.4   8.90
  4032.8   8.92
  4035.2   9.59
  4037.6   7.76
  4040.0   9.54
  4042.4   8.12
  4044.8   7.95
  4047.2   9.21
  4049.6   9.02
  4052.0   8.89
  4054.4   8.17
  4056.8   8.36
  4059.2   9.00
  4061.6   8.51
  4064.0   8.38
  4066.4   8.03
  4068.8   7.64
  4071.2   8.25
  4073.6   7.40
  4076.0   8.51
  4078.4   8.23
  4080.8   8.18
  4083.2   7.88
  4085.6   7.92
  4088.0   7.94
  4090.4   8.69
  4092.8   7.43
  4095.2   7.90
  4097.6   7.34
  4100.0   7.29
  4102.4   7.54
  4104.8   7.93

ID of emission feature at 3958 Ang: C IV 1549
